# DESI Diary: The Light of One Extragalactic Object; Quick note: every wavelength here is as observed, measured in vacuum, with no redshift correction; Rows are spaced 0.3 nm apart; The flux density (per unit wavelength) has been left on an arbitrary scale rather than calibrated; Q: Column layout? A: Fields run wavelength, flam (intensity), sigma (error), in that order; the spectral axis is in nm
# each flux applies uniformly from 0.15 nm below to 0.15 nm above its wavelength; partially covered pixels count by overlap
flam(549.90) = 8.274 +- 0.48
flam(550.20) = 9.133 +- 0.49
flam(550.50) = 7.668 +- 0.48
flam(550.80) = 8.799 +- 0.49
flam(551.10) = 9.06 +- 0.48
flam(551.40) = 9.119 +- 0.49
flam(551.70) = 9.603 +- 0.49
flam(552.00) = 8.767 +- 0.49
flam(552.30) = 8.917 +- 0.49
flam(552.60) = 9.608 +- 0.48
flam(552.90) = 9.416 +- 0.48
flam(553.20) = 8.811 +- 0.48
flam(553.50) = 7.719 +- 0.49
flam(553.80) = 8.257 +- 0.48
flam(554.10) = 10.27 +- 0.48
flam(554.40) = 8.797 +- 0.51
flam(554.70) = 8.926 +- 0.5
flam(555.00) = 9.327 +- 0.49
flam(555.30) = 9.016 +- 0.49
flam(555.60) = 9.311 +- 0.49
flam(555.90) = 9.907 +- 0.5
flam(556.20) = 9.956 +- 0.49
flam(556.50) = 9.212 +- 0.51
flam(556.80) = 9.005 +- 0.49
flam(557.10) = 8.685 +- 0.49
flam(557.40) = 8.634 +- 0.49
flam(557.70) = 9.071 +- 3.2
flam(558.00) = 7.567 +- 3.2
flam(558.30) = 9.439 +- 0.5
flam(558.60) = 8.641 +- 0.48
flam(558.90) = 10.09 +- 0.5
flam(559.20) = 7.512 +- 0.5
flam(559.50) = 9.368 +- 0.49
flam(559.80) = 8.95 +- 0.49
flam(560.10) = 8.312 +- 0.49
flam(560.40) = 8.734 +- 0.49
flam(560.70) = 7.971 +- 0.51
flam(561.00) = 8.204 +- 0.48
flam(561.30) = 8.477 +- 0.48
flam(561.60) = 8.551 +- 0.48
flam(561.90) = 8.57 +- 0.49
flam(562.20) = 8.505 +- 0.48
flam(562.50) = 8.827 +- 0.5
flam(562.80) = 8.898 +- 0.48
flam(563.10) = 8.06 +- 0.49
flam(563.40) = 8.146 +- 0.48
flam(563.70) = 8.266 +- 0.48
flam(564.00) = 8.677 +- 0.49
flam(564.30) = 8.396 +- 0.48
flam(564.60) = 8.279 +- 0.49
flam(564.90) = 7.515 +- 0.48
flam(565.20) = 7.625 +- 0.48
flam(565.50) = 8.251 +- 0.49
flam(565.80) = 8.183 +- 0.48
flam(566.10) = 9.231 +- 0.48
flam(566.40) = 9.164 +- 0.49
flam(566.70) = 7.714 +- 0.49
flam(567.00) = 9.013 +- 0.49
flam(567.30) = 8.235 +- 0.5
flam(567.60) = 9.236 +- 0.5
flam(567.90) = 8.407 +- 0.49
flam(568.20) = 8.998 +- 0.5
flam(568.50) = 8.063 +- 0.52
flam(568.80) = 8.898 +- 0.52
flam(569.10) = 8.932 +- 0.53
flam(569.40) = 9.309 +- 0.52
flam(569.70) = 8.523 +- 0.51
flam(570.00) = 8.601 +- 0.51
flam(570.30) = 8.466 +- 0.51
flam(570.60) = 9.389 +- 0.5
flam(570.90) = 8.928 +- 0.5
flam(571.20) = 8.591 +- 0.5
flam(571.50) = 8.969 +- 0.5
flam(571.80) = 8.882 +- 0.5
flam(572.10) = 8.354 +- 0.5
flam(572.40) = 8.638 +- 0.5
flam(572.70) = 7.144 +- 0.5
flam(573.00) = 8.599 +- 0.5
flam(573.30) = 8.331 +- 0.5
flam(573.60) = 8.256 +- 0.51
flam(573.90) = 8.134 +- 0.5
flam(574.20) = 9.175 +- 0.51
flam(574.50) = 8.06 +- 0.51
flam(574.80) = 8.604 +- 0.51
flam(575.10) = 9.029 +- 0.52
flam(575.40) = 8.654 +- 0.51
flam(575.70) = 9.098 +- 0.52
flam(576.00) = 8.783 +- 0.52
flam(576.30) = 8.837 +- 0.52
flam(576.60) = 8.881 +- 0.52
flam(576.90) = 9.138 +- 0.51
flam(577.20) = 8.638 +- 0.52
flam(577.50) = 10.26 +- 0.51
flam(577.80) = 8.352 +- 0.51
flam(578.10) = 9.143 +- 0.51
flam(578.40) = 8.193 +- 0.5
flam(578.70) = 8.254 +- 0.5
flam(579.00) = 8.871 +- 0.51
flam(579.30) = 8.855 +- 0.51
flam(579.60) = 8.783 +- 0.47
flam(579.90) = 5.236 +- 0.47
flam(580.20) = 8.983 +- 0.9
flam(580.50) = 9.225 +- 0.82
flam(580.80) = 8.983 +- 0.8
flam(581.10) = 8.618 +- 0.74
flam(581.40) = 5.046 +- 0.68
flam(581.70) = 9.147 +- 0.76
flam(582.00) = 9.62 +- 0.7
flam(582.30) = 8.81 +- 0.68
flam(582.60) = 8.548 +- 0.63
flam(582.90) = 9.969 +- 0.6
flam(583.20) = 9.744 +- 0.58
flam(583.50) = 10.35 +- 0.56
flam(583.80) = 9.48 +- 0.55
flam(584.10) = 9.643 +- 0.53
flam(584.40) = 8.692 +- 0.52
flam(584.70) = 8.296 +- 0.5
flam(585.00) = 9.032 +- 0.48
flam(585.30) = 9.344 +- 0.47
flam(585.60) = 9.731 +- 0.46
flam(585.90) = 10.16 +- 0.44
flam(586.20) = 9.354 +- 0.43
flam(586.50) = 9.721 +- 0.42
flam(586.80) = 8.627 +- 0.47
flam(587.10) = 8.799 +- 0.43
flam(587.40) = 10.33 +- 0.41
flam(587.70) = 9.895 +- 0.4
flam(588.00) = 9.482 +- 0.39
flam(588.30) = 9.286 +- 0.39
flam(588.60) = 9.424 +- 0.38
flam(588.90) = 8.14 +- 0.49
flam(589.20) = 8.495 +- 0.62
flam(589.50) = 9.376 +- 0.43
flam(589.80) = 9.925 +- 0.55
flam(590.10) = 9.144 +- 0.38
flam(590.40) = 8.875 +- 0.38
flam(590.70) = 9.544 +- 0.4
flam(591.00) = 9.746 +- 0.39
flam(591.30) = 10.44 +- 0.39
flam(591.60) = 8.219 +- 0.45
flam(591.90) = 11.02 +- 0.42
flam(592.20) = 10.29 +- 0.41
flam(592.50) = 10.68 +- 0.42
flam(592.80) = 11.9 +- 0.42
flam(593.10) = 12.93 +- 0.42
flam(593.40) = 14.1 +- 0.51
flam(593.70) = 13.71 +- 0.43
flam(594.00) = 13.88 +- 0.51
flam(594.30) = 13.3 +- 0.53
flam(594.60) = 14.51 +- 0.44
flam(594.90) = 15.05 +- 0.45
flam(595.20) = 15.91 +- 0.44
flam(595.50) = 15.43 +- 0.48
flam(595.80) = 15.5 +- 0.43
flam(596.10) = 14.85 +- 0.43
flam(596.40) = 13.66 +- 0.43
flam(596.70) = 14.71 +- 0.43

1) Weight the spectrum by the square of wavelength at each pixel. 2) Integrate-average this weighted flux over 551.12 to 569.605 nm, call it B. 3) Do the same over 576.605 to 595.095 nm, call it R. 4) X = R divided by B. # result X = 1.22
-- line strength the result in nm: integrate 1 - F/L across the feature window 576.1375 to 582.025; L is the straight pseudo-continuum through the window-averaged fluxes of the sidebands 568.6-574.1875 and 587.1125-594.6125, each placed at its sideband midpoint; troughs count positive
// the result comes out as 0.53 nm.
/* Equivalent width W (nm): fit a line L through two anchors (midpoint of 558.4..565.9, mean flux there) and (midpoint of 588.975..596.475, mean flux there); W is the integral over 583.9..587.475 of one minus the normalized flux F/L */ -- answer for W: 0.60 nm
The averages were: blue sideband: 8.45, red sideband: 12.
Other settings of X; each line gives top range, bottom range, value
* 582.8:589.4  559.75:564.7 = 1.20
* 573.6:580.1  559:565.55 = 1.08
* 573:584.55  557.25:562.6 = 1.08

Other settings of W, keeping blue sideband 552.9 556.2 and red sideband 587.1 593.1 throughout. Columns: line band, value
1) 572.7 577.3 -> 0.409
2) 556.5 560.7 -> 0.188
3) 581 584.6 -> 0.244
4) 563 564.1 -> 0.117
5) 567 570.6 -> 0.238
